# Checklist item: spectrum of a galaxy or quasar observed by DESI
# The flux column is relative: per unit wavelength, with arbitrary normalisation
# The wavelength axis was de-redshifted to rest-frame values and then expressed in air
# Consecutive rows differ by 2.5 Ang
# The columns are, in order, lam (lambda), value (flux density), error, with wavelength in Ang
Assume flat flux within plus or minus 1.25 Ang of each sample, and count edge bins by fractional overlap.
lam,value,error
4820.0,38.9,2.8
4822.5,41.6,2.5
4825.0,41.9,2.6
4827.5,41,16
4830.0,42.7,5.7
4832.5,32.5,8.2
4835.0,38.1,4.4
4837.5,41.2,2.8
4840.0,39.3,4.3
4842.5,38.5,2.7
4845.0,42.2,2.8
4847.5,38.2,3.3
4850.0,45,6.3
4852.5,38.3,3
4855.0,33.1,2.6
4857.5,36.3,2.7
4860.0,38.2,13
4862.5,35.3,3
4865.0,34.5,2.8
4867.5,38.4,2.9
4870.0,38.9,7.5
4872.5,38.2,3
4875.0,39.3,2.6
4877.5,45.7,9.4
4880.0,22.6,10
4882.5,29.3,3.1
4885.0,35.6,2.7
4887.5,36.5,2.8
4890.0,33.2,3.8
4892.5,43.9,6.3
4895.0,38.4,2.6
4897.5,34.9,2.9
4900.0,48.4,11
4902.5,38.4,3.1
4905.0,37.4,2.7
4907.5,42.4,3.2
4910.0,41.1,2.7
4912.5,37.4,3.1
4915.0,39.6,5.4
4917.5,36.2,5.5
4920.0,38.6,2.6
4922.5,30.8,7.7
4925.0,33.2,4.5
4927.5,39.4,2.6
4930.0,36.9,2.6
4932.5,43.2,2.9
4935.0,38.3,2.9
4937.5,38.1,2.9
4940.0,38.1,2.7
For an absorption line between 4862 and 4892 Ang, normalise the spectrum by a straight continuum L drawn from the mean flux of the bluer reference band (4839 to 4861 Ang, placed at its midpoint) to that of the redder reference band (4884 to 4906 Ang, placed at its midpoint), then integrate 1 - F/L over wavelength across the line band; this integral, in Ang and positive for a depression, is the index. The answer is 2.2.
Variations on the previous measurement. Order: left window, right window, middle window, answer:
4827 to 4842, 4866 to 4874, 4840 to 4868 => 0.5 Ang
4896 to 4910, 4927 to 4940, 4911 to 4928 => 1.4 Ang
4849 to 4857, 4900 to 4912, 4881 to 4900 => 1.6 Ang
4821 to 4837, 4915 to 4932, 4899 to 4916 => -1.6 Ang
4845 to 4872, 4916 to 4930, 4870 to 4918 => -1.5 Ang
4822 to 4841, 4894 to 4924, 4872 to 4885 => 1.4 Ang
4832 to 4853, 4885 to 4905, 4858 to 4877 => 0.7 Ang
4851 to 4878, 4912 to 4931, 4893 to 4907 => -1.1 Ang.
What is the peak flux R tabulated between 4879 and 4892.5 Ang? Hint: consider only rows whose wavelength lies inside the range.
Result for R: 43.9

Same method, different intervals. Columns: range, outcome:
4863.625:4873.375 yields 38.9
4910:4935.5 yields 43.2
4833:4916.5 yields 48.4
